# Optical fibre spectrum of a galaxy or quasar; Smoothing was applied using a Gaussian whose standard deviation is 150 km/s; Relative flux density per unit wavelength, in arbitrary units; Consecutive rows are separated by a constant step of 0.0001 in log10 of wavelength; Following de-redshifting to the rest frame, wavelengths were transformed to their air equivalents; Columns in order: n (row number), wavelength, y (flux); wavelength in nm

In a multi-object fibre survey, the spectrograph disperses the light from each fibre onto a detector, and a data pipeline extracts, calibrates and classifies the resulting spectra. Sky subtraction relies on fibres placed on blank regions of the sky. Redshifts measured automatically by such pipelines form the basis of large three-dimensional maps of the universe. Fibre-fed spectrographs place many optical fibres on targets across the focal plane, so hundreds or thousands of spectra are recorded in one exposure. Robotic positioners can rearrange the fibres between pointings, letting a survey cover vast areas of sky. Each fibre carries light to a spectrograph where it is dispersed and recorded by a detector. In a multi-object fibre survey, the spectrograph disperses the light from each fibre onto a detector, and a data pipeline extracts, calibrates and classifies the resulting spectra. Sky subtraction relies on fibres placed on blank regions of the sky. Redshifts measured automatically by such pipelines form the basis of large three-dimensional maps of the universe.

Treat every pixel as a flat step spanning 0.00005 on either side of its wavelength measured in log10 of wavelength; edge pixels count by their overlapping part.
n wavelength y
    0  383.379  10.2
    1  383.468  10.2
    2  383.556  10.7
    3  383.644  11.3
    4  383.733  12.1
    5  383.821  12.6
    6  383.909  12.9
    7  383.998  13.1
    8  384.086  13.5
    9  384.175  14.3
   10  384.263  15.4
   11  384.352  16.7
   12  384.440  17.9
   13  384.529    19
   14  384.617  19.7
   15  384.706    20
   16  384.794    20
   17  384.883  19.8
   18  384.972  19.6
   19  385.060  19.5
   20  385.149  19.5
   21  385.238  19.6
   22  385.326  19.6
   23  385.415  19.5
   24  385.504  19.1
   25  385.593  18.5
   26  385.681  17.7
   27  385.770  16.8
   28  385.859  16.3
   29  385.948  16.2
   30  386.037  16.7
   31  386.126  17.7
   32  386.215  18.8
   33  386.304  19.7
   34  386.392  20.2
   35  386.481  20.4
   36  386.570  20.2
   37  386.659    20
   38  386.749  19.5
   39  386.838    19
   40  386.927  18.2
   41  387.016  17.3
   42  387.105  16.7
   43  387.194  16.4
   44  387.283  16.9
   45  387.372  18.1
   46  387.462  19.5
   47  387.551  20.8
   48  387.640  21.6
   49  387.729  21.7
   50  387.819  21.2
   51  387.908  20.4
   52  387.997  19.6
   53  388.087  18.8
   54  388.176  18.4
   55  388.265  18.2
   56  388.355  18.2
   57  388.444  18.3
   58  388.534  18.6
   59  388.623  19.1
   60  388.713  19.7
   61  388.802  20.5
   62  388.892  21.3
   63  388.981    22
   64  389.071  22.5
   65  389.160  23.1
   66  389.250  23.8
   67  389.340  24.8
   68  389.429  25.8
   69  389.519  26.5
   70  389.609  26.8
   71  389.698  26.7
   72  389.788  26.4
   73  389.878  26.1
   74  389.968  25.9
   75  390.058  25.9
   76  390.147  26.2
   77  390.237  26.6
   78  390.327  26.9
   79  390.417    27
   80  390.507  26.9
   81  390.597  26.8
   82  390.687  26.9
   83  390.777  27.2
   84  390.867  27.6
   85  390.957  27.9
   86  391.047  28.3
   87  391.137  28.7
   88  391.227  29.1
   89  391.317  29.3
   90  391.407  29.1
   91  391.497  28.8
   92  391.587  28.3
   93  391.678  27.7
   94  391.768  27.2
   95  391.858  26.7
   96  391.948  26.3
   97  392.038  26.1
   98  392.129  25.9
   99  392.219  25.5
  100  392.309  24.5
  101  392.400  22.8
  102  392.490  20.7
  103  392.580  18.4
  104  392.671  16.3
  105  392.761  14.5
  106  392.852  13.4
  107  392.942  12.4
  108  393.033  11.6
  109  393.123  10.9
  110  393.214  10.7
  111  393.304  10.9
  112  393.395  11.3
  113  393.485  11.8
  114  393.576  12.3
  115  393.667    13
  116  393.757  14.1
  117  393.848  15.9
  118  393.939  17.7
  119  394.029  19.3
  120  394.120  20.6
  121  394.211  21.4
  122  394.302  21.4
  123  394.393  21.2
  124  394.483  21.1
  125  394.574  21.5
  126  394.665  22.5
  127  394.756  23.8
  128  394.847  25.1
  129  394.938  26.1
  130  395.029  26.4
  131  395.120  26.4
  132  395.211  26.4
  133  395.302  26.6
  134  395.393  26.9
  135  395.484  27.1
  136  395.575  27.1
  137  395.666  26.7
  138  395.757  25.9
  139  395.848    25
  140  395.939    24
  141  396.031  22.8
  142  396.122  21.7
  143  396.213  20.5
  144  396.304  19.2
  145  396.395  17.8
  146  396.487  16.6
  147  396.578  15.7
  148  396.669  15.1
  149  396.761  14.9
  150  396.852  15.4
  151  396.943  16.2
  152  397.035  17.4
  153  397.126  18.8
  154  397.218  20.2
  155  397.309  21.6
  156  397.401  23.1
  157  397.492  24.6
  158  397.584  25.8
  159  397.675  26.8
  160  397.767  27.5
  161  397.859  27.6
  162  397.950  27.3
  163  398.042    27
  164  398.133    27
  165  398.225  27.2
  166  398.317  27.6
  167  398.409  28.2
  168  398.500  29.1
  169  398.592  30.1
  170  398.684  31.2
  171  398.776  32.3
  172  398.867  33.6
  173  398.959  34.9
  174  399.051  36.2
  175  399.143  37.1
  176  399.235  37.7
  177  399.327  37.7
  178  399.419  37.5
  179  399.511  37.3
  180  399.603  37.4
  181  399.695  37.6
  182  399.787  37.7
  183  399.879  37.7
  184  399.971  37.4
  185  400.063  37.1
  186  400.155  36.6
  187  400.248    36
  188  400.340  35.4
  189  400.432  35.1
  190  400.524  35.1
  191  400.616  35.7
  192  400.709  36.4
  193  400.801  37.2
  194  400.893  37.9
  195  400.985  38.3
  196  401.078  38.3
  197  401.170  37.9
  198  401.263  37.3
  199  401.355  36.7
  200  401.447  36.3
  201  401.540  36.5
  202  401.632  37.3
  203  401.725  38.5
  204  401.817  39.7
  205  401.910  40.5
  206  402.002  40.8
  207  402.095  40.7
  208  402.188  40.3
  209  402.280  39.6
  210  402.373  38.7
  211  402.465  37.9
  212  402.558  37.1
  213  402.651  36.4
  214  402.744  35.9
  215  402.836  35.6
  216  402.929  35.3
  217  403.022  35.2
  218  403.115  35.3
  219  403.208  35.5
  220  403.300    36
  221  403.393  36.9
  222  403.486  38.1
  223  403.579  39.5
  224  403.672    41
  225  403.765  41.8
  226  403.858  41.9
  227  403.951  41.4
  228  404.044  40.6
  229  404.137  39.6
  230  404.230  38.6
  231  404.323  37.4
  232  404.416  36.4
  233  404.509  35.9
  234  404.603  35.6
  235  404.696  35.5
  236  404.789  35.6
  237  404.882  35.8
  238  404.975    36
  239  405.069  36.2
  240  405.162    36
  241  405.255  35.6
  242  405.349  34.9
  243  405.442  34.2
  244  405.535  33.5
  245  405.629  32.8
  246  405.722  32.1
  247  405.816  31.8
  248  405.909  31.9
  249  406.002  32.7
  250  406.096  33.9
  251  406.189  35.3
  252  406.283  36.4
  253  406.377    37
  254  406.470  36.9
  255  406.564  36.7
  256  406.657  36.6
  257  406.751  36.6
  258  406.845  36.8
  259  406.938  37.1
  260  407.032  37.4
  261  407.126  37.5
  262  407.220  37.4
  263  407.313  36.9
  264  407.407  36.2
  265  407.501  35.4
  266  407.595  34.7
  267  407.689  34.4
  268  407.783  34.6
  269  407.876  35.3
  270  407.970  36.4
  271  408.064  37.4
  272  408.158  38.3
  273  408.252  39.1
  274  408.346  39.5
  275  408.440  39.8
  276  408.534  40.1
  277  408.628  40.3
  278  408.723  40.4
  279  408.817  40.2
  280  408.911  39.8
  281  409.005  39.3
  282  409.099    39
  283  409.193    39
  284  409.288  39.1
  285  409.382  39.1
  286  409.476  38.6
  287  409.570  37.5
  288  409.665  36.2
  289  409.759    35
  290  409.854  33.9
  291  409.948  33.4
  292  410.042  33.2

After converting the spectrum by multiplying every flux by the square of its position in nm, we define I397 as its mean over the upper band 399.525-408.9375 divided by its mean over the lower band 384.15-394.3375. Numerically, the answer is 1.92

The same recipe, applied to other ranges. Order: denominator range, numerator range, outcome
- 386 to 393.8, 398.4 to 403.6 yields 1.81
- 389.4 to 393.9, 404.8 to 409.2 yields 1.74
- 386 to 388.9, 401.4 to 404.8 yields 2.15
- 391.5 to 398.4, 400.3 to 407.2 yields 1.80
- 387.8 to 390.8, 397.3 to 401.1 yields 1.49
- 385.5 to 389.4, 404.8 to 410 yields 2.08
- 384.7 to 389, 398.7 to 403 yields 2.09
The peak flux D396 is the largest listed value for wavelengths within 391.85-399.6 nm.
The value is 37.7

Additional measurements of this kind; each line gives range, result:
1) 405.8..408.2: 38.3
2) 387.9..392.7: 29.3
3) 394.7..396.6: 27.1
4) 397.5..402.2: 40.8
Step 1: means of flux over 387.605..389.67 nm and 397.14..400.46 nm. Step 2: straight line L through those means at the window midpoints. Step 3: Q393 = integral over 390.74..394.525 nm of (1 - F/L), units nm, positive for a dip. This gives 0.64 nm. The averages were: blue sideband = 21.4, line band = 20.9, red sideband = 31.6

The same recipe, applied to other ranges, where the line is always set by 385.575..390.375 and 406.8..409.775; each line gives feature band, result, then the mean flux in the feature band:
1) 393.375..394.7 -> 0.418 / 17.8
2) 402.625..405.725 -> -0.222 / 36.8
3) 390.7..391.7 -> -0.205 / 28.3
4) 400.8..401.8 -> -0.175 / 37.6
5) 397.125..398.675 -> 0.157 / 26.2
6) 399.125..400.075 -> -0.217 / 37.5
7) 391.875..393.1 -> 0.232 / 19.9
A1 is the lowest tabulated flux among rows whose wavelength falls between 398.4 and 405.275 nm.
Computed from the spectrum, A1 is 28.2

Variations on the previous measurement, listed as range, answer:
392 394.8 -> 10.7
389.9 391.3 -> 25.9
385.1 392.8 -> 14.5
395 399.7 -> 14.9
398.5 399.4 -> 29.1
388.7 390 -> 19.7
